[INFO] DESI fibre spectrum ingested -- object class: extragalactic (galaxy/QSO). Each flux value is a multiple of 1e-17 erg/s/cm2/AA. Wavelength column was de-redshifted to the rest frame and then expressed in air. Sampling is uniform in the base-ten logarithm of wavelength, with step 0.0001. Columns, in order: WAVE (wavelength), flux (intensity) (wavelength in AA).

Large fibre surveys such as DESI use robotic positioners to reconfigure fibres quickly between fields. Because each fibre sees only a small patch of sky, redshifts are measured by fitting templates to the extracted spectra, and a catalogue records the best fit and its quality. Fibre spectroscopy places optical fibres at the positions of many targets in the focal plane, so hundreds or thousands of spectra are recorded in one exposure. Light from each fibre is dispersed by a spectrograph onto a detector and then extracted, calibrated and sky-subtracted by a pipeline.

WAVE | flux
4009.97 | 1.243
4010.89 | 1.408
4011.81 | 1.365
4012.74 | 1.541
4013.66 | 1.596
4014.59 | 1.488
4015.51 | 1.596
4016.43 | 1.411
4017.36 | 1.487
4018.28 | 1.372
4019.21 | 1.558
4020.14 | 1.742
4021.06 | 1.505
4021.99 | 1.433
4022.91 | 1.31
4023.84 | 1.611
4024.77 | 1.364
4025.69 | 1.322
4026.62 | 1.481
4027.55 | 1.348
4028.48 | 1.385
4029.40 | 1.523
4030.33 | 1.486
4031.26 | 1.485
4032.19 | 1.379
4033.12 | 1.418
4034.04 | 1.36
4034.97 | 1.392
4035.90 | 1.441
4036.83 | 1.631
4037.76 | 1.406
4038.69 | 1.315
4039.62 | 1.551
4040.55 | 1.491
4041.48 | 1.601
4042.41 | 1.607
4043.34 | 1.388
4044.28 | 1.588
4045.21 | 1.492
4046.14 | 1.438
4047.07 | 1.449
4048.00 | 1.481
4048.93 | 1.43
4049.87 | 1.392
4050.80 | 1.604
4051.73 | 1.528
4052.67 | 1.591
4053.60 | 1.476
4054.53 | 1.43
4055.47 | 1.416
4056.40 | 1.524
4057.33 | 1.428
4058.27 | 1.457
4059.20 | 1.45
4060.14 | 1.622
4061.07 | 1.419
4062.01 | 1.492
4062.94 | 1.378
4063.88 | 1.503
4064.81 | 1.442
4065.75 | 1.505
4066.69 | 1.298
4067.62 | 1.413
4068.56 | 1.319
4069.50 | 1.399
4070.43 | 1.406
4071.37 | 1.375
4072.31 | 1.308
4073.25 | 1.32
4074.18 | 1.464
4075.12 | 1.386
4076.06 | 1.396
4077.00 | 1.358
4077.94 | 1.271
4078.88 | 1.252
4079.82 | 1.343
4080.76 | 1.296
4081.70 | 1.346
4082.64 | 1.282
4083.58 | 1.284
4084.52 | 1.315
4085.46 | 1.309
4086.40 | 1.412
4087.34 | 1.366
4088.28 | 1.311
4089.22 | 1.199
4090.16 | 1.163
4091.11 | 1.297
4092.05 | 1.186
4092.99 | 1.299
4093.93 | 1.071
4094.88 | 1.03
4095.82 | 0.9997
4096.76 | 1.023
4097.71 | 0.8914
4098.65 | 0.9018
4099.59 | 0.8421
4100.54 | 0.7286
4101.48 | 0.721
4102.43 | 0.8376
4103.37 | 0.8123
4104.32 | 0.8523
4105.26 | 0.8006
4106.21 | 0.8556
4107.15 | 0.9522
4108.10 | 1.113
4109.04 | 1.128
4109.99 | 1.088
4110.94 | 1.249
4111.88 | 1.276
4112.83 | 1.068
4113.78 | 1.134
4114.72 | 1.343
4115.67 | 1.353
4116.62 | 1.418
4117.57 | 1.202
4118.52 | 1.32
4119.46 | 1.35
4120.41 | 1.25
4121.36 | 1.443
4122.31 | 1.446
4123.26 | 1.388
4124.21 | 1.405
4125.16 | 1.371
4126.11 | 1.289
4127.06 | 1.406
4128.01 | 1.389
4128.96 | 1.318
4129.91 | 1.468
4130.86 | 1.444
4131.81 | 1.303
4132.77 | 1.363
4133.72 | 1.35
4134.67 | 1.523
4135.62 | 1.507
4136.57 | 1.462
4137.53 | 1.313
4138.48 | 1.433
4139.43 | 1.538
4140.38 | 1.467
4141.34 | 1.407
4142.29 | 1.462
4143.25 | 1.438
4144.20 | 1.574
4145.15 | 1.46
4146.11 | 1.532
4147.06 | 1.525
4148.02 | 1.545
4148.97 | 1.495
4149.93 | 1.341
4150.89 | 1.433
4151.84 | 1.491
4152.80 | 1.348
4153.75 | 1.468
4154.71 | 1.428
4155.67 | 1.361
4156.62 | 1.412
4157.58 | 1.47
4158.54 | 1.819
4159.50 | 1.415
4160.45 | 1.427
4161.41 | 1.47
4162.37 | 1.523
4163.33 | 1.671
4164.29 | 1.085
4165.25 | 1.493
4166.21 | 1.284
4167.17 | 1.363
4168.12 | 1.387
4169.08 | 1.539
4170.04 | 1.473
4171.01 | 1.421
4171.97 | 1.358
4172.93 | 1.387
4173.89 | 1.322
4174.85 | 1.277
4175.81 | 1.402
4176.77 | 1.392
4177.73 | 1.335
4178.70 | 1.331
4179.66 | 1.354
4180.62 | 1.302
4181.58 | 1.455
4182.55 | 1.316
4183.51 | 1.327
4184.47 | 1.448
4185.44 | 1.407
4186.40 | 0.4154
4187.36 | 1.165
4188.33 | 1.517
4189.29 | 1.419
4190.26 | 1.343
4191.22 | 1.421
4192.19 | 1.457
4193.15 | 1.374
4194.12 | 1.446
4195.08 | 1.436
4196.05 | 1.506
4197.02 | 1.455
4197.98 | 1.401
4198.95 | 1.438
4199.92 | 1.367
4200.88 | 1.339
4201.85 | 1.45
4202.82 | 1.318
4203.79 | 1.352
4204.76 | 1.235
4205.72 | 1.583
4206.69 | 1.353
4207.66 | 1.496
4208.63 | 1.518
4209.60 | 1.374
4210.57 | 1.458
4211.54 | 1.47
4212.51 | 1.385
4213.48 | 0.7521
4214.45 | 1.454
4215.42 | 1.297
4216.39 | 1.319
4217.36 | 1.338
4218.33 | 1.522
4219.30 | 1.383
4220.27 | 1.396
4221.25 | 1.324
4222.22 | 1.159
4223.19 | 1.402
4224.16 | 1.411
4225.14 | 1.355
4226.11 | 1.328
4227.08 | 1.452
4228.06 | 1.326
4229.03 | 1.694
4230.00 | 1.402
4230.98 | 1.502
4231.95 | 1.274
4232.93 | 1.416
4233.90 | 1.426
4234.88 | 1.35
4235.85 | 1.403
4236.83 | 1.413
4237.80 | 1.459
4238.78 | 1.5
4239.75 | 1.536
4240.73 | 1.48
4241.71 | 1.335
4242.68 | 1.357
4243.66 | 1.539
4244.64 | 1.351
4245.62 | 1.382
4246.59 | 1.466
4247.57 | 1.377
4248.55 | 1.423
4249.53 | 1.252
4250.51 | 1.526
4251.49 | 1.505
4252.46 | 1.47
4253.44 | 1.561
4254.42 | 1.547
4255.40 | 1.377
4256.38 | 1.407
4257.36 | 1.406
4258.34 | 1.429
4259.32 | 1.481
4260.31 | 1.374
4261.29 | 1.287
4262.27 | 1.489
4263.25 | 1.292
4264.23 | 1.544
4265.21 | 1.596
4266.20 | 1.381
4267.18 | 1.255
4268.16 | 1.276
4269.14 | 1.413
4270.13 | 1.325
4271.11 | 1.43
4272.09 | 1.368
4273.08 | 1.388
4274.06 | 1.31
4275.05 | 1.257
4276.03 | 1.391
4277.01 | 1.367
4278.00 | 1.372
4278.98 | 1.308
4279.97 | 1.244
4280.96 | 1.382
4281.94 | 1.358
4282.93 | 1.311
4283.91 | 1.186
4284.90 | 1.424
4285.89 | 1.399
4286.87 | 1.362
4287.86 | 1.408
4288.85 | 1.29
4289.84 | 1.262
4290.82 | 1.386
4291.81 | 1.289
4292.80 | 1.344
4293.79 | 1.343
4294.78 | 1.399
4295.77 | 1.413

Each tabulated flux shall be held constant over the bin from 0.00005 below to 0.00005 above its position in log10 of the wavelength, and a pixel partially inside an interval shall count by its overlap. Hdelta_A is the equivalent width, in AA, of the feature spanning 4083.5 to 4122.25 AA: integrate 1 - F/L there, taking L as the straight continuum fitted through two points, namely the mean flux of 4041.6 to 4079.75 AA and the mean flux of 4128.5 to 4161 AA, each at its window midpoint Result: 8.5 AA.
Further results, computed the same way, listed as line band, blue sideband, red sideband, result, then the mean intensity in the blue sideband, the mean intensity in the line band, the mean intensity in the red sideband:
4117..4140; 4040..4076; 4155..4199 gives 0.4 AA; 1.45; 1.39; 1.39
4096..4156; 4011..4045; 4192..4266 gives 6.8 AA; 1.47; 1.28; 1.41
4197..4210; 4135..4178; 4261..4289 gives 0.0 AA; 1.44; 1.4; 1.36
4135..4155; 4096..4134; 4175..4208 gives -3.5 AA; 1.17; 1.46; 1.36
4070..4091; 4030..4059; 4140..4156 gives 2.0 AA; 1.47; 1.32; 1.46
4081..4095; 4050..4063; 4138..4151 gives 2.1 AA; 1.49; 1.26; 1.48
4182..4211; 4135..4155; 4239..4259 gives 1.6 AA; 1.46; 1.37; 1.44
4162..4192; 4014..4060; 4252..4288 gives 1.4 AA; 1.47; 1.35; 1.38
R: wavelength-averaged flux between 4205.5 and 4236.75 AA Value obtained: 1.38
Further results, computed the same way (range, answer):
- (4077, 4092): 1.3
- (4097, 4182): 1.32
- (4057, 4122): 1.23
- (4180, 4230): 1.37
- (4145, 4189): 1.39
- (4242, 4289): 1.39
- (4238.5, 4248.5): 1.43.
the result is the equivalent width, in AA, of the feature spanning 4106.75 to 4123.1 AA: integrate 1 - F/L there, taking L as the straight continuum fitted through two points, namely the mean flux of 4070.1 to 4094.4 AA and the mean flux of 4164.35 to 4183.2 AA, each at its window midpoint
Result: 1.0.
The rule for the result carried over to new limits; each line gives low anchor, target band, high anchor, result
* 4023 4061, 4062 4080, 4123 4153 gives 1.0 AA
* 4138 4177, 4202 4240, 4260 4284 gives 0.2 AA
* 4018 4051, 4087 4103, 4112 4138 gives 4.0 AA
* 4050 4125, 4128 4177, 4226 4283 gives -4.3 AA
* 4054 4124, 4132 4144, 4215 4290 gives -1.4 AA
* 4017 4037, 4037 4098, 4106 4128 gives -0.3 AA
